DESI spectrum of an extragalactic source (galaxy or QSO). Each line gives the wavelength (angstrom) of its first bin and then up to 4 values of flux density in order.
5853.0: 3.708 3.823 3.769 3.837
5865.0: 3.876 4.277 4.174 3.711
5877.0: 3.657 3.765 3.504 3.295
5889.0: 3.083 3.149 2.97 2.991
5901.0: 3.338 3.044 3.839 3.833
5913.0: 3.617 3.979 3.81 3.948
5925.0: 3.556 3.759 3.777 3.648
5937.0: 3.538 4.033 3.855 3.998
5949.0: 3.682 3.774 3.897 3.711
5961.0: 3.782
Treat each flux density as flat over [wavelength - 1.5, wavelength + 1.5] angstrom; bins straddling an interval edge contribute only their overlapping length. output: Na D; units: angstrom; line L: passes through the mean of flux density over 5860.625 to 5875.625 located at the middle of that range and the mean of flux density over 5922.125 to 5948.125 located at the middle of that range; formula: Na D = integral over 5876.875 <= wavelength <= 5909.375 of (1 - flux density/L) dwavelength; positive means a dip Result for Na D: 4.8 angstrom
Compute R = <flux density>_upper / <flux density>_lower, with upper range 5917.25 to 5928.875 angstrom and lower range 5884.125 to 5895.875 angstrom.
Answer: 1.2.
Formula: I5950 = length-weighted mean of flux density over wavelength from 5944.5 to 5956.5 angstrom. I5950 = 3.84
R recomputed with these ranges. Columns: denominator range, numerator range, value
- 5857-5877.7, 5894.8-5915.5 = 0.88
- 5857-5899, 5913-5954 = 1.06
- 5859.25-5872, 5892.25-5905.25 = 0.77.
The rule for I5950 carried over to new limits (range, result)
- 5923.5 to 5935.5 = 3.69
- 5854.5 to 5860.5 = 3.8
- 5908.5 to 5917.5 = 3.81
